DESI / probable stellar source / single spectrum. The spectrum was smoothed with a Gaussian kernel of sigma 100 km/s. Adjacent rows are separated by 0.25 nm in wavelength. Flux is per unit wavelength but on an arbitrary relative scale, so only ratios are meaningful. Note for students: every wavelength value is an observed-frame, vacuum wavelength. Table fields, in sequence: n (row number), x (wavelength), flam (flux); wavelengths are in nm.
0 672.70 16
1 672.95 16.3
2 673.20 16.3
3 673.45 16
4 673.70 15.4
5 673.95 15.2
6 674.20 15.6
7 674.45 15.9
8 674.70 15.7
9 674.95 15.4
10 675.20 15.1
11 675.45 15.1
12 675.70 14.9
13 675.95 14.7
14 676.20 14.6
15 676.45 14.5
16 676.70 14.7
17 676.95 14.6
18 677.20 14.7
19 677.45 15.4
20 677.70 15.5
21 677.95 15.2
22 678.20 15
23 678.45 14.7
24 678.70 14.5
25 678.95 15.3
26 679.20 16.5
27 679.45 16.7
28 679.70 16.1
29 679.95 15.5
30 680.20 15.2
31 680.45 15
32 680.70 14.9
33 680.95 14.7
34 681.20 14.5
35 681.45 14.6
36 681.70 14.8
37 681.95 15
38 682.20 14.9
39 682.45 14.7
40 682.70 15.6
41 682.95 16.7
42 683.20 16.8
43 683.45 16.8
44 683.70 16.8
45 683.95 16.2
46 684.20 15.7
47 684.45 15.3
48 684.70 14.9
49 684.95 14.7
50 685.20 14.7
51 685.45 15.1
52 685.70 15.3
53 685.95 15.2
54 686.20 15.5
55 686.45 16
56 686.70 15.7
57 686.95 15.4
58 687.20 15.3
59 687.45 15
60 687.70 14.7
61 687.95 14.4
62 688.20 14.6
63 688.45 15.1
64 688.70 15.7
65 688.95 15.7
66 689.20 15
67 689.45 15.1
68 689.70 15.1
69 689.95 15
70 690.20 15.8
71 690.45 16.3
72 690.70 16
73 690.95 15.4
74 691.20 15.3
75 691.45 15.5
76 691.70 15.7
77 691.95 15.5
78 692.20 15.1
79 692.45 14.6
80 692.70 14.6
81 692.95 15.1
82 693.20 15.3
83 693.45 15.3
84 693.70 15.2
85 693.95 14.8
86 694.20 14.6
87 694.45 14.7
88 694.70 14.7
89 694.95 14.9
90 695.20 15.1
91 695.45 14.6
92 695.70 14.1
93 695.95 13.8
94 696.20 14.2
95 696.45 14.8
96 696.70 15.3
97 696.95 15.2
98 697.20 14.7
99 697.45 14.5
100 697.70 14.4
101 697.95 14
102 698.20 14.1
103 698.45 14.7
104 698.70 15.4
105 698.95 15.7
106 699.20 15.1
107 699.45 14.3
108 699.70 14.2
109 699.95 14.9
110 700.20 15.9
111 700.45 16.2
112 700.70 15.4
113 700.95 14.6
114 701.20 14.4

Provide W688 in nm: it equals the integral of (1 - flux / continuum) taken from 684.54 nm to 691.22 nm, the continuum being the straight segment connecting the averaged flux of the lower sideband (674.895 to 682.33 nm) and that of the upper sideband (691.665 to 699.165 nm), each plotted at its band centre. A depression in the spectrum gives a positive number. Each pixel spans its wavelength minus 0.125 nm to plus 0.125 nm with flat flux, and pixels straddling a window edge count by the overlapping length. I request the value -0.15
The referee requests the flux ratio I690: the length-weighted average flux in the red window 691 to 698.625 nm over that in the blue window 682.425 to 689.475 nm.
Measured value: 1.0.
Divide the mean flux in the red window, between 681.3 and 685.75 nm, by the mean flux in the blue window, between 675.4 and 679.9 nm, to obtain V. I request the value 1.0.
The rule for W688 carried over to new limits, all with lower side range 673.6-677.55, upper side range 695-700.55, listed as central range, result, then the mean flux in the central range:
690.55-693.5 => -0.086 nm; 15.3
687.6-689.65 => -0.019 nm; 15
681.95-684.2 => -0.150 nm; 16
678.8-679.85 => -0.074 nm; 16.1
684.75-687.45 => -0.059 nm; 15.3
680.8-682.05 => 0.024 nm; 14.7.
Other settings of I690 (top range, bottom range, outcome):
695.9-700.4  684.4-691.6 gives 0.97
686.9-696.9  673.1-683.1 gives 0.99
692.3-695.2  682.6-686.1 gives 0.95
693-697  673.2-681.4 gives 0.97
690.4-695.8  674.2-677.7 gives 1.00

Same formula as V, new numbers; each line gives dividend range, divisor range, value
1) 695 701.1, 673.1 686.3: 0.97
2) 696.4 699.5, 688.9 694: 0.97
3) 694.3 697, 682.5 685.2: 0.92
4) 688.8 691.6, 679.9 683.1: 1.03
